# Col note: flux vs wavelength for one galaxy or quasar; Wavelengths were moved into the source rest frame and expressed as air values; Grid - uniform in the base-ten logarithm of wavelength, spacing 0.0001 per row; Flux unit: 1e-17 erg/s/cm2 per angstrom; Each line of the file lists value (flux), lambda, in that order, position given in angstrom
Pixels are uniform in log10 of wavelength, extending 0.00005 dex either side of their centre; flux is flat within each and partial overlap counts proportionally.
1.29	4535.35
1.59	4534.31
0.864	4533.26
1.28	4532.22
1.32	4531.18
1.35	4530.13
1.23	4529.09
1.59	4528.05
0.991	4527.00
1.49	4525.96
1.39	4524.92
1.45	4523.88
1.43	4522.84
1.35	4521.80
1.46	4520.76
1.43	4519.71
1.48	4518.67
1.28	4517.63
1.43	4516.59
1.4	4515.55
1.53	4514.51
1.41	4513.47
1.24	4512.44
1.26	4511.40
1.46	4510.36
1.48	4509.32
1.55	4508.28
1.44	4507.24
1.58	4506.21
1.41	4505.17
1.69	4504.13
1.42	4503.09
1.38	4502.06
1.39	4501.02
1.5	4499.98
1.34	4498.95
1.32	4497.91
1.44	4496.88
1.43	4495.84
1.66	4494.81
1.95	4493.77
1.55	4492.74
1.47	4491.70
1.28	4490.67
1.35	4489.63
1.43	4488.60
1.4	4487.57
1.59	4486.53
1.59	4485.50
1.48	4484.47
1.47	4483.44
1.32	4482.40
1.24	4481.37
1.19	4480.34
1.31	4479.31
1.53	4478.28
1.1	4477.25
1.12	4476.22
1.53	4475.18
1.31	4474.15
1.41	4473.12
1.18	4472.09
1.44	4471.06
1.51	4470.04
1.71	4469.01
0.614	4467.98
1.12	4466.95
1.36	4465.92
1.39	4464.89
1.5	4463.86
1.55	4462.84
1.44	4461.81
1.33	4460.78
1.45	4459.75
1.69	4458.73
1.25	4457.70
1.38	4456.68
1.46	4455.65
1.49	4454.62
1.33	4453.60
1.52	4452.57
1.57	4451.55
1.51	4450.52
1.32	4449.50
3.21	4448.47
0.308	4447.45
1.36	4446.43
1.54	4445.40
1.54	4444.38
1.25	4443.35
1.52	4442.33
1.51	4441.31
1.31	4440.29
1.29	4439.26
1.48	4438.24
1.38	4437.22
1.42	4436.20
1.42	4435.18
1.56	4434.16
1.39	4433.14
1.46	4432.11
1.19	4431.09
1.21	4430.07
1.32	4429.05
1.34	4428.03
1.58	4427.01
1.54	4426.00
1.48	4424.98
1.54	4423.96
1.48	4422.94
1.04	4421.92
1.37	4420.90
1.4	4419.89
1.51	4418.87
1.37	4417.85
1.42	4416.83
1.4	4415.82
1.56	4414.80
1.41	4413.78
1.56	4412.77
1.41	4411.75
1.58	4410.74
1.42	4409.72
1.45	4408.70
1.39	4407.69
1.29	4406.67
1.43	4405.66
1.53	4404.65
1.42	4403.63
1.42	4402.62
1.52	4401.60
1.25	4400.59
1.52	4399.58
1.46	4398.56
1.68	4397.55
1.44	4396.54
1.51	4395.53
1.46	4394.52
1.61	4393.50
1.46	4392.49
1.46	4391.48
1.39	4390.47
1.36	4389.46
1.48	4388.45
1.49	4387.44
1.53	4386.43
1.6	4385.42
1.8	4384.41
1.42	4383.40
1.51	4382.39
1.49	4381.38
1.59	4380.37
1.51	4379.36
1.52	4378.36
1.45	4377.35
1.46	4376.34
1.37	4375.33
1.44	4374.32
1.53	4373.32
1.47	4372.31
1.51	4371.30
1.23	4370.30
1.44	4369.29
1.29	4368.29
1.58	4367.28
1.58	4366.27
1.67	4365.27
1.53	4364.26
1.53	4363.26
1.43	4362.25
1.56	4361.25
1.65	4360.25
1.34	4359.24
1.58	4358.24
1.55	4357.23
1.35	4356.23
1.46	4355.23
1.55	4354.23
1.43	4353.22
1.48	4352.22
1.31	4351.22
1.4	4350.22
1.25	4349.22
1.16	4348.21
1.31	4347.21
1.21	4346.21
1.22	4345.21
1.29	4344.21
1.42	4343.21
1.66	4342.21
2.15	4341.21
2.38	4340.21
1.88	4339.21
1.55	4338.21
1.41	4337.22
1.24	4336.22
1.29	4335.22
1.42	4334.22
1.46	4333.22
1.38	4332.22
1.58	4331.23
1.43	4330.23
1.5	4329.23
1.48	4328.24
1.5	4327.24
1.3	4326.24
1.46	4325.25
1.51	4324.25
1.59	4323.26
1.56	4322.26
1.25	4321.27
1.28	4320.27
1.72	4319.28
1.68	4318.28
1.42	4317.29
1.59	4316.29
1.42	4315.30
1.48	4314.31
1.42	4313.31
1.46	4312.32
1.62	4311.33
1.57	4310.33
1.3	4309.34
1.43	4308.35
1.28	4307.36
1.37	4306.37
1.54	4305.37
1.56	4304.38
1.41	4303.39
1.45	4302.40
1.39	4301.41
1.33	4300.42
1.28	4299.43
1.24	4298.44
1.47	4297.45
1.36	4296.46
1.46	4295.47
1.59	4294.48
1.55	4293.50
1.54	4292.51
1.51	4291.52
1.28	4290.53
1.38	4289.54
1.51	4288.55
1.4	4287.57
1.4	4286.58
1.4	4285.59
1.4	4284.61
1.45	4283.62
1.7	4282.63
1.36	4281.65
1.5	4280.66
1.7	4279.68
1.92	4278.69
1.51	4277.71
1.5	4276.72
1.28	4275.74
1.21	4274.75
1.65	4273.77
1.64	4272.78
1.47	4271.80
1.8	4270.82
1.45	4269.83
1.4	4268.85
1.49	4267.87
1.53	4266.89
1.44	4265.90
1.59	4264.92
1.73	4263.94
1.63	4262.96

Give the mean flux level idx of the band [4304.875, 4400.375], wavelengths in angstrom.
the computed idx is 1.48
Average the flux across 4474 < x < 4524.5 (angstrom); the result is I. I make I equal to 1.43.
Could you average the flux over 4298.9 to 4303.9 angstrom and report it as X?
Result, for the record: 1.37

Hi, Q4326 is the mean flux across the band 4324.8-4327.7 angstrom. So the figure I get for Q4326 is 1.42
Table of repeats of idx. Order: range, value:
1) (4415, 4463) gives 1.43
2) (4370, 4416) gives 1.48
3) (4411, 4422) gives 1.42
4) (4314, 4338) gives 1.46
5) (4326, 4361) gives 1.48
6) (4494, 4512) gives 1.46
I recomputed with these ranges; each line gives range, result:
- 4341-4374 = 1.45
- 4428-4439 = 1.38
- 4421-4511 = 1.42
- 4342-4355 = 1.36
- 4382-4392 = 1.5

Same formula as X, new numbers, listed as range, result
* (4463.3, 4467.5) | 1.34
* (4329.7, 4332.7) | 1.46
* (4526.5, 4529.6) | 1.27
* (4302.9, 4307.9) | 1.43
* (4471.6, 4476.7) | 1.31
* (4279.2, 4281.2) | 1.6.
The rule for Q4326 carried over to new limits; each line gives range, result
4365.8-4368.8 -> 1.48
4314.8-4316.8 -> 1.51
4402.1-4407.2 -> 1.42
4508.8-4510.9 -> 1.47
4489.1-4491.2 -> 1.32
